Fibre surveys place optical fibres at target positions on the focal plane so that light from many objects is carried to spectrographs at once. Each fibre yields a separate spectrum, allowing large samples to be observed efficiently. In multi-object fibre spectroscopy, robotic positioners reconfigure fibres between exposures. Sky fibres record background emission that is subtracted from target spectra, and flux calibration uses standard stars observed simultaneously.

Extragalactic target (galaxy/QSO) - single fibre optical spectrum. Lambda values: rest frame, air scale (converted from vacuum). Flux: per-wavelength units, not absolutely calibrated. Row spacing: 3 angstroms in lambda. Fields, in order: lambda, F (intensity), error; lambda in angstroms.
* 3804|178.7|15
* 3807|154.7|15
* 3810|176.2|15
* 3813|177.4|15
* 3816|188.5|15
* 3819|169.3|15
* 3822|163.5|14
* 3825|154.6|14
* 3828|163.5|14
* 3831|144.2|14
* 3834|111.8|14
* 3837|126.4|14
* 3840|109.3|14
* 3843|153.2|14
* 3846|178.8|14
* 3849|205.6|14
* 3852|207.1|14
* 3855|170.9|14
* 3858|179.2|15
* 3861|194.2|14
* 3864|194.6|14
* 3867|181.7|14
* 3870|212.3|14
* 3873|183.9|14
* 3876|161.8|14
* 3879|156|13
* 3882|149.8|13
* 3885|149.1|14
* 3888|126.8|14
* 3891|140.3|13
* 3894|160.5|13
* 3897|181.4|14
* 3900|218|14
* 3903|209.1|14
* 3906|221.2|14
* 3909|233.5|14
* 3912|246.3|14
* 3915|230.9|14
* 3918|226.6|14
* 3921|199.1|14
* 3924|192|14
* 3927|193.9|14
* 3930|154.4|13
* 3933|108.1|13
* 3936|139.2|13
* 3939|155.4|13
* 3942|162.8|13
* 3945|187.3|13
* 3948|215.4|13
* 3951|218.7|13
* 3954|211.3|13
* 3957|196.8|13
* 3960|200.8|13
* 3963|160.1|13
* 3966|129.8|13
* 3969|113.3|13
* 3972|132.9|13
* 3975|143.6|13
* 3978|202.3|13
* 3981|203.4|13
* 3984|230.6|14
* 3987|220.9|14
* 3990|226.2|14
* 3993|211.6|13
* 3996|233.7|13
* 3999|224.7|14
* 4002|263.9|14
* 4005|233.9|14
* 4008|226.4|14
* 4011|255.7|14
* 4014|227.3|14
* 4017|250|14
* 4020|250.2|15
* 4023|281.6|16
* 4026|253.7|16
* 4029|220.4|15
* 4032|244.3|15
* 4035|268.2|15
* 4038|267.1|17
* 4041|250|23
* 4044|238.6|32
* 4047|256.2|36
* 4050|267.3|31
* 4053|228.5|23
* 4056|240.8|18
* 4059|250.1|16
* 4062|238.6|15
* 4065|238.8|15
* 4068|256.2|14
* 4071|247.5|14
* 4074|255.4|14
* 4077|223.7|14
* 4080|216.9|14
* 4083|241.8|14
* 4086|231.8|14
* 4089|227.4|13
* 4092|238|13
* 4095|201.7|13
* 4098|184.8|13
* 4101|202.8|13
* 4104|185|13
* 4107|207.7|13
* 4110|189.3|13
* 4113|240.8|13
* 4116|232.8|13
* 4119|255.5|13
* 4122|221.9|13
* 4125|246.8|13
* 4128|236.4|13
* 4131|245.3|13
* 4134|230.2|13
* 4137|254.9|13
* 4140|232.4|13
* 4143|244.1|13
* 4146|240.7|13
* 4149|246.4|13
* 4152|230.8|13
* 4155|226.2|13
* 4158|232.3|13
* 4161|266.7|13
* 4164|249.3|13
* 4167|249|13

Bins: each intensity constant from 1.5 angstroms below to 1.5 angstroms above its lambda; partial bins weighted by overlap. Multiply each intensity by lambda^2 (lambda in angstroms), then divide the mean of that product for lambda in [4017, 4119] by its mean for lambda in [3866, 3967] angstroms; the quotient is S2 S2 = 1.4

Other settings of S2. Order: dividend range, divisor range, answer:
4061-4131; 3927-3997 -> 1.34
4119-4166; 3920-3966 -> 1.49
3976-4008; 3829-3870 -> 1.44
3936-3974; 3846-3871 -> 0.94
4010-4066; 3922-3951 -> 1.53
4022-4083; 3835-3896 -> 1.63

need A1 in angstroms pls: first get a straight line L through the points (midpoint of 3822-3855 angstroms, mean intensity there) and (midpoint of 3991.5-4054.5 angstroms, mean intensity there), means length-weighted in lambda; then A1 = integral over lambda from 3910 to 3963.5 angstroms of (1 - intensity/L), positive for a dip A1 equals 3.5 angstroms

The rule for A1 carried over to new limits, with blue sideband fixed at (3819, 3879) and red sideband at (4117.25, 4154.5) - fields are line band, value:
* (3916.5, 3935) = 0.9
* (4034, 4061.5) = -4.2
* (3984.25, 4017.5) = -4.4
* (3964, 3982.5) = 4.2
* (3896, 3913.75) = -3.6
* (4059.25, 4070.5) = -1.2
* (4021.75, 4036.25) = -2.7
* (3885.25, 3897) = 2.0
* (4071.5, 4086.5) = -0.6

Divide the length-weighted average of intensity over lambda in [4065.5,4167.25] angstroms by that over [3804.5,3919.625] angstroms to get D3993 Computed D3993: 1.31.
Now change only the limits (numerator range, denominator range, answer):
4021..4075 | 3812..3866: 1.50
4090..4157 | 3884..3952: 1.22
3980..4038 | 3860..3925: 1.26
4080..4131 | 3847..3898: 1.28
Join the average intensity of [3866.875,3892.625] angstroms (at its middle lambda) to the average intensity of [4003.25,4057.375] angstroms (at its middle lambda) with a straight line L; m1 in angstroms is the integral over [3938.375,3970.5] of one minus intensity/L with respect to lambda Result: 4.0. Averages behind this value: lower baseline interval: 161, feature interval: 178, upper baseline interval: 248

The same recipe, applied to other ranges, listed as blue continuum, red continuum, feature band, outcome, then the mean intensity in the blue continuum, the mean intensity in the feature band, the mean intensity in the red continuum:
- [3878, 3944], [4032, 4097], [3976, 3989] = -0.2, 180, 212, 242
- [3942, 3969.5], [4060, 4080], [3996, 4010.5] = -2.2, 183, 238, 242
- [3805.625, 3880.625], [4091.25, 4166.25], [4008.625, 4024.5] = -3.5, 169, 251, 230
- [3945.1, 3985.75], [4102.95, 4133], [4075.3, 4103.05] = 0.0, 182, 218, 227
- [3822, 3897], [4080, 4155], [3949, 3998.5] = 0.4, 164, 191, 228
